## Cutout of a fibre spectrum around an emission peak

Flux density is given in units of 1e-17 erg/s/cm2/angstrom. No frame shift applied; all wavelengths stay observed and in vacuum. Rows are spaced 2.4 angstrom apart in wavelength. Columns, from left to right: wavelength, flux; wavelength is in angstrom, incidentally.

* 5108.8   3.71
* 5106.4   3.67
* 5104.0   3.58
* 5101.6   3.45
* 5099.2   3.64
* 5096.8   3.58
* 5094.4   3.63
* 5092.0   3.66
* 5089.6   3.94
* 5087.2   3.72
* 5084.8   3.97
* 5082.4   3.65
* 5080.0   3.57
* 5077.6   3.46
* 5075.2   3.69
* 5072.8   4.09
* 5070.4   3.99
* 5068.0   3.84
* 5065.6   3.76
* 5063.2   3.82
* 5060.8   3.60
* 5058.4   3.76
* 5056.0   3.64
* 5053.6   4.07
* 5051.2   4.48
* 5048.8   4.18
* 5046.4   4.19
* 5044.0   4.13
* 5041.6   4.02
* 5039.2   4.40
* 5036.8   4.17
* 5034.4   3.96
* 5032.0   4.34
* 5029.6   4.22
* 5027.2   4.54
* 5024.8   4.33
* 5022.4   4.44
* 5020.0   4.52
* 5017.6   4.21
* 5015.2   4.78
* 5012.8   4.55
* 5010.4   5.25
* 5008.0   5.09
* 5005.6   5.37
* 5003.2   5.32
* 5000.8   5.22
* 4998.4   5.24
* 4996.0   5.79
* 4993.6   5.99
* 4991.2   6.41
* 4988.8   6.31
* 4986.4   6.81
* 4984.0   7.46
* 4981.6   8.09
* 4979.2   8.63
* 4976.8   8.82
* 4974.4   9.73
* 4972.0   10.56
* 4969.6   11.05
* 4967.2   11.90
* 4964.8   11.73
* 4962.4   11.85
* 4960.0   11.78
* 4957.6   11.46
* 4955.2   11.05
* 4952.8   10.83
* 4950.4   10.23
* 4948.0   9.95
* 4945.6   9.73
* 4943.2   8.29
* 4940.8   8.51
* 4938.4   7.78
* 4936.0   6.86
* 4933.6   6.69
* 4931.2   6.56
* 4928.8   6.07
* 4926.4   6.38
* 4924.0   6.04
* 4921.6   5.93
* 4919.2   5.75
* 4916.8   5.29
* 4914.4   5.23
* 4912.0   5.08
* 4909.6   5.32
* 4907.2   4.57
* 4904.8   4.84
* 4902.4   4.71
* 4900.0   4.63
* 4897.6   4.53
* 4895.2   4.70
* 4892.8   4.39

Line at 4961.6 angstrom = C IV 1549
